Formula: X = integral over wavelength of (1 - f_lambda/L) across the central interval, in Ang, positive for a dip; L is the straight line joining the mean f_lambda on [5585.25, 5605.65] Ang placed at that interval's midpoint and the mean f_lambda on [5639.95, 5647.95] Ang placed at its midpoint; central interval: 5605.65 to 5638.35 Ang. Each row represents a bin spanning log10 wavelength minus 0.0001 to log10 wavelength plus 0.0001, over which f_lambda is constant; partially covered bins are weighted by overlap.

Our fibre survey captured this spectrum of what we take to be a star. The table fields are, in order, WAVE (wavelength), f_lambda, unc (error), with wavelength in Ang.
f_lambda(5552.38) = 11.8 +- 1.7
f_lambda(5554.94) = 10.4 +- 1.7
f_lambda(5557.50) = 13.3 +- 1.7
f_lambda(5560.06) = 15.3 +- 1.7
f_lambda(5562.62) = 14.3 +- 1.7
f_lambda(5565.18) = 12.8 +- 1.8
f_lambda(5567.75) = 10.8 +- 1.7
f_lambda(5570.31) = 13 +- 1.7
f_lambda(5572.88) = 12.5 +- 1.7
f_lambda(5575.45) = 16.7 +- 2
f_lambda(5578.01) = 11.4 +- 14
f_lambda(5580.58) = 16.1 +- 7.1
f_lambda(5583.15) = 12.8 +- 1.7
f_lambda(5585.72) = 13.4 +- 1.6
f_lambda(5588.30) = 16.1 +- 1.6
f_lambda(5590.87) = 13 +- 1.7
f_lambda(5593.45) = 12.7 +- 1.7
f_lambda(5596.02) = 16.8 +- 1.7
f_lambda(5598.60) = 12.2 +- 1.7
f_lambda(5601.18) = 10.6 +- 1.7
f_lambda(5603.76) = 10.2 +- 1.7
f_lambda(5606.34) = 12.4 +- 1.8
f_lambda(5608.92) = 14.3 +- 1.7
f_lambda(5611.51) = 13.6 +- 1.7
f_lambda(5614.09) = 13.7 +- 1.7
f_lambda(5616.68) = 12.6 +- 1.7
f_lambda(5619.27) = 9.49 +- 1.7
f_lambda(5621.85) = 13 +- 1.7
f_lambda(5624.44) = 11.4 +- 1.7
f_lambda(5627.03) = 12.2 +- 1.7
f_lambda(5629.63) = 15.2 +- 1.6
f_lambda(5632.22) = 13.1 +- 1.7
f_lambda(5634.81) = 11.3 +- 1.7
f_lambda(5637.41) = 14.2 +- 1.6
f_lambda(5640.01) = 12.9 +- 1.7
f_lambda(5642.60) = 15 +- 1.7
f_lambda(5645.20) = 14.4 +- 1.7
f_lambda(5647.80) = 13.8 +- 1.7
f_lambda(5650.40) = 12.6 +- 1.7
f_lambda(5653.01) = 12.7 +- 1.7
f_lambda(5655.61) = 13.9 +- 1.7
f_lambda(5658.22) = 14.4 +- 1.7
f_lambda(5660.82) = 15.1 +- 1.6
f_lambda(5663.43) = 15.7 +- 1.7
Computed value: 2.2 Ang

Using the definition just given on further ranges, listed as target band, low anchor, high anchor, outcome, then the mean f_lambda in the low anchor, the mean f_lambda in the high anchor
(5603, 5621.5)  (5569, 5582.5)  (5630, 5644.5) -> 1.7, 13.9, 13.5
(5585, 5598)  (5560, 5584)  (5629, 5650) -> -0.8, 13.5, 13.6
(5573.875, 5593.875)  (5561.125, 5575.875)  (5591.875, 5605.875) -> -1.9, 13.2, 12.5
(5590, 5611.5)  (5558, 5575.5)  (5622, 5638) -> 0.5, 13.4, 12.8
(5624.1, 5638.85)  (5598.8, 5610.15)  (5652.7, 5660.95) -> 0.0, 11.9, 14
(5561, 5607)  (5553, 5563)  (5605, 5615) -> 0.2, 13.1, 13.5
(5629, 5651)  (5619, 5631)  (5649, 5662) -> -0.8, 12.5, 13.7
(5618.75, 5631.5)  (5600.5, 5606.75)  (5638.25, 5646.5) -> 0.3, 10.9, 14.1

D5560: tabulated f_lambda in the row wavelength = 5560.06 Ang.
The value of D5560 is 15.3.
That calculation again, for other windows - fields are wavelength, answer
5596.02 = 16.8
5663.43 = 15.7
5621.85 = 13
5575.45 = 16.7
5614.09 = 13.7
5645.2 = 14.4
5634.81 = 11.3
